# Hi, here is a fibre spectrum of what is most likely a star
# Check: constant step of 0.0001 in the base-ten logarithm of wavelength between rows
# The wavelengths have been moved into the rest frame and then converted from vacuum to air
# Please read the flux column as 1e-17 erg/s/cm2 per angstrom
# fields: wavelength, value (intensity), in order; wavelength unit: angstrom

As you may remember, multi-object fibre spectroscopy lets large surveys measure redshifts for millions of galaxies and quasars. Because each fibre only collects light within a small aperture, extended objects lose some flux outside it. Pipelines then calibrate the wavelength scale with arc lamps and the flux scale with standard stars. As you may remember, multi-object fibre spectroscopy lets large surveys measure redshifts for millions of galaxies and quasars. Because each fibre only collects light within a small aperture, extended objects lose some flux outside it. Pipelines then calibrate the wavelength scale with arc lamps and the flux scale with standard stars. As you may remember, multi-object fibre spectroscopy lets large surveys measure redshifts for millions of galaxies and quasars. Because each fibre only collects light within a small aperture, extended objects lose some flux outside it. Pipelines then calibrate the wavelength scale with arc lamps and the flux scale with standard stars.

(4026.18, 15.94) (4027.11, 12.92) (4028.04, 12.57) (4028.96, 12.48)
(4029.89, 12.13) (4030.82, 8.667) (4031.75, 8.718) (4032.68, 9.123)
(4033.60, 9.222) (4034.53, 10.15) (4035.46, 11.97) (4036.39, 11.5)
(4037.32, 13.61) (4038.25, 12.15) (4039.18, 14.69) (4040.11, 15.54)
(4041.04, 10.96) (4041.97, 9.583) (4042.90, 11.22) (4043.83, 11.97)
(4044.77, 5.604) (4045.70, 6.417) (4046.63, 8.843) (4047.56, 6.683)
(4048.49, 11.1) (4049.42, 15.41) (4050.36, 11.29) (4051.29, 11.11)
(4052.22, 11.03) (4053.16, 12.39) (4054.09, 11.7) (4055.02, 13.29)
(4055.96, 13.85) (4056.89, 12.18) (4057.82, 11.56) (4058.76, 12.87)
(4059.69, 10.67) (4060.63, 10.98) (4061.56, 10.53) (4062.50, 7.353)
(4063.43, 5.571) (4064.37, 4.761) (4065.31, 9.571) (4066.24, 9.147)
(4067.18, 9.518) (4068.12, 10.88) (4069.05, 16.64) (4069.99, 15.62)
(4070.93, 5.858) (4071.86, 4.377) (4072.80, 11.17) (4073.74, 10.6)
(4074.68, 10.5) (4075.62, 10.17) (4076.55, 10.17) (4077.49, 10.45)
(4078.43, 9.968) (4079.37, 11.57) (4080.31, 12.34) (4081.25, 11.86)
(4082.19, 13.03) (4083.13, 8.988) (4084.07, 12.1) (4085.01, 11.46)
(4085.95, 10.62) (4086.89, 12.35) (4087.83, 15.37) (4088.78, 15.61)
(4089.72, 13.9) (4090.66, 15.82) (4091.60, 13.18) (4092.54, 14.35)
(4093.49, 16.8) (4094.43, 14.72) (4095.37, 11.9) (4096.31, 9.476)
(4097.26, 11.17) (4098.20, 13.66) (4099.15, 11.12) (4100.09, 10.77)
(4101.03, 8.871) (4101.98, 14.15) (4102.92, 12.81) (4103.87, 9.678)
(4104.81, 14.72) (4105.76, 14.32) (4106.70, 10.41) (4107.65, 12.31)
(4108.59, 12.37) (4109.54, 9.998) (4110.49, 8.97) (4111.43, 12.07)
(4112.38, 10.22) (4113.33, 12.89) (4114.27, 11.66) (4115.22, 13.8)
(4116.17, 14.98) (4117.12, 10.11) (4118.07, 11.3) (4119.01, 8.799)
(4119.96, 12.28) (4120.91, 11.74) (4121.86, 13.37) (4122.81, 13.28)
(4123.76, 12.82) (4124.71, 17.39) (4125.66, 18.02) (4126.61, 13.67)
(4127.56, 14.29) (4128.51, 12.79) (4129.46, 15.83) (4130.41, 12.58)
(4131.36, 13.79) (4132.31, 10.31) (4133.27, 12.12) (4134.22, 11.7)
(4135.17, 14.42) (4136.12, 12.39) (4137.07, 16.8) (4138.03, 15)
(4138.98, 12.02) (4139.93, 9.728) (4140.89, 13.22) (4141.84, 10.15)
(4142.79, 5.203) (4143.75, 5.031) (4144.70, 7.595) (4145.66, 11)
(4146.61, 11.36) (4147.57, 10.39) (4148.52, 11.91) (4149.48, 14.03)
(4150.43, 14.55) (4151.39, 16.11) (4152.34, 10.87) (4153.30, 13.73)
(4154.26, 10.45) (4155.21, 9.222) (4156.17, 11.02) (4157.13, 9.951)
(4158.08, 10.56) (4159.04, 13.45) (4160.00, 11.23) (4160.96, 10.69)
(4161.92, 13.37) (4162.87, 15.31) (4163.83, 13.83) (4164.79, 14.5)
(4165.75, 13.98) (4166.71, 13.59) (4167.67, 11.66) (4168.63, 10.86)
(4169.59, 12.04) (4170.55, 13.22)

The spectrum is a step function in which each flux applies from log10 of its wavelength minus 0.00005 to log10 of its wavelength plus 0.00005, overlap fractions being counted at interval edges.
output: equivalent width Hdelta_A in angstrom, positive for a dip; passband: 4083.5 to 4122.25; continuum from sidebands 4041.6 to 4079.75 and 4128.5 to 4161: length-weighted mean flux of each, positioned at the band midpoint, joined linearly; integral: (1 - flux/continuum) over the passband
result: -4.6 angstrom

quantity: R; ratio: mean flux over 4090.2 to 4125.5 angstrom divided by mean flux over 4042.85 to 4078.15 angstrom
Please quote 1.2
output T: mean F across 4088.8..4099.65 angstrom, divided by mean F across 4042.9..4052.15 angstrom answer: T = 1.3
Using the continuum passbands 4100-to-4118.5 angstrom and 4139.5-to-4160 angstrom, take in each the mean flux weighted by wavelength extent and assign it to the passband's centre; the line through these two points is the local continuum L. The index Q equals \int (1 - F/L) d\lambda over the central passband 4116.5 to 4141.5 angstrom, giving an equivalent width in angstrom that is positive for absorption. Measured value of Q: -3.7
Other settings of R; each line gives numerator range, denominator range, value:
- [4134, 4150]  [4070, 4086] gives 1.08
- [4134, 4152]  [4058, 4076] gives 1.19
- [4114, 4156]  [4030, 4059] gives 1.11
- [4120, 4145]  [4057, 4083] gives 1.22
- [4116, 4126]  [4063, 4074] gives 1.37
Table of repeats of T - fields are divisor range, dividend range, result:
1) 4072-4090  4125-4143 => 1.13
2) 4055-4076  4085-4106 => 1.26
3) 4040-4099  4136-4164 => 1.04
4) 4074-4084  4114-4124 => 1.11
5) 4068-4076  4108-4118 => 1.10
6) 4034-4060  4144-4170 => 1.06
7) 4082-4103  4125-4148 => 0.95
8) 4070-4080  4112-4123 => 1.22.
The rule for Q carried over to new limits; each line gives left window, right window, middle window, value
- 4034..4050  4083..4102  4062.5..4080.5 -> 3.3 angstrom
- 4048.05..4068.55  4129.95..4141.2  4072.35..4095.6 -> -1.8 angstrom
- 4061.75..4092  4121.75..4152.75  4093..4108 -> -1.0 angstrom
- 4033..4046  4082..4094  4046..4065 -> 1.9 angstrom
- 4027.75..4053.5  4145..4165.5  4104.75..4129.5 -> -1.8 angstrom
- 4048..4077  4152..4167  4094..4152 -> -2.7 angstrom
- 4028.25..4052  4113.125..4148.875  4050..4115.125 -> -0.1 angstrom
